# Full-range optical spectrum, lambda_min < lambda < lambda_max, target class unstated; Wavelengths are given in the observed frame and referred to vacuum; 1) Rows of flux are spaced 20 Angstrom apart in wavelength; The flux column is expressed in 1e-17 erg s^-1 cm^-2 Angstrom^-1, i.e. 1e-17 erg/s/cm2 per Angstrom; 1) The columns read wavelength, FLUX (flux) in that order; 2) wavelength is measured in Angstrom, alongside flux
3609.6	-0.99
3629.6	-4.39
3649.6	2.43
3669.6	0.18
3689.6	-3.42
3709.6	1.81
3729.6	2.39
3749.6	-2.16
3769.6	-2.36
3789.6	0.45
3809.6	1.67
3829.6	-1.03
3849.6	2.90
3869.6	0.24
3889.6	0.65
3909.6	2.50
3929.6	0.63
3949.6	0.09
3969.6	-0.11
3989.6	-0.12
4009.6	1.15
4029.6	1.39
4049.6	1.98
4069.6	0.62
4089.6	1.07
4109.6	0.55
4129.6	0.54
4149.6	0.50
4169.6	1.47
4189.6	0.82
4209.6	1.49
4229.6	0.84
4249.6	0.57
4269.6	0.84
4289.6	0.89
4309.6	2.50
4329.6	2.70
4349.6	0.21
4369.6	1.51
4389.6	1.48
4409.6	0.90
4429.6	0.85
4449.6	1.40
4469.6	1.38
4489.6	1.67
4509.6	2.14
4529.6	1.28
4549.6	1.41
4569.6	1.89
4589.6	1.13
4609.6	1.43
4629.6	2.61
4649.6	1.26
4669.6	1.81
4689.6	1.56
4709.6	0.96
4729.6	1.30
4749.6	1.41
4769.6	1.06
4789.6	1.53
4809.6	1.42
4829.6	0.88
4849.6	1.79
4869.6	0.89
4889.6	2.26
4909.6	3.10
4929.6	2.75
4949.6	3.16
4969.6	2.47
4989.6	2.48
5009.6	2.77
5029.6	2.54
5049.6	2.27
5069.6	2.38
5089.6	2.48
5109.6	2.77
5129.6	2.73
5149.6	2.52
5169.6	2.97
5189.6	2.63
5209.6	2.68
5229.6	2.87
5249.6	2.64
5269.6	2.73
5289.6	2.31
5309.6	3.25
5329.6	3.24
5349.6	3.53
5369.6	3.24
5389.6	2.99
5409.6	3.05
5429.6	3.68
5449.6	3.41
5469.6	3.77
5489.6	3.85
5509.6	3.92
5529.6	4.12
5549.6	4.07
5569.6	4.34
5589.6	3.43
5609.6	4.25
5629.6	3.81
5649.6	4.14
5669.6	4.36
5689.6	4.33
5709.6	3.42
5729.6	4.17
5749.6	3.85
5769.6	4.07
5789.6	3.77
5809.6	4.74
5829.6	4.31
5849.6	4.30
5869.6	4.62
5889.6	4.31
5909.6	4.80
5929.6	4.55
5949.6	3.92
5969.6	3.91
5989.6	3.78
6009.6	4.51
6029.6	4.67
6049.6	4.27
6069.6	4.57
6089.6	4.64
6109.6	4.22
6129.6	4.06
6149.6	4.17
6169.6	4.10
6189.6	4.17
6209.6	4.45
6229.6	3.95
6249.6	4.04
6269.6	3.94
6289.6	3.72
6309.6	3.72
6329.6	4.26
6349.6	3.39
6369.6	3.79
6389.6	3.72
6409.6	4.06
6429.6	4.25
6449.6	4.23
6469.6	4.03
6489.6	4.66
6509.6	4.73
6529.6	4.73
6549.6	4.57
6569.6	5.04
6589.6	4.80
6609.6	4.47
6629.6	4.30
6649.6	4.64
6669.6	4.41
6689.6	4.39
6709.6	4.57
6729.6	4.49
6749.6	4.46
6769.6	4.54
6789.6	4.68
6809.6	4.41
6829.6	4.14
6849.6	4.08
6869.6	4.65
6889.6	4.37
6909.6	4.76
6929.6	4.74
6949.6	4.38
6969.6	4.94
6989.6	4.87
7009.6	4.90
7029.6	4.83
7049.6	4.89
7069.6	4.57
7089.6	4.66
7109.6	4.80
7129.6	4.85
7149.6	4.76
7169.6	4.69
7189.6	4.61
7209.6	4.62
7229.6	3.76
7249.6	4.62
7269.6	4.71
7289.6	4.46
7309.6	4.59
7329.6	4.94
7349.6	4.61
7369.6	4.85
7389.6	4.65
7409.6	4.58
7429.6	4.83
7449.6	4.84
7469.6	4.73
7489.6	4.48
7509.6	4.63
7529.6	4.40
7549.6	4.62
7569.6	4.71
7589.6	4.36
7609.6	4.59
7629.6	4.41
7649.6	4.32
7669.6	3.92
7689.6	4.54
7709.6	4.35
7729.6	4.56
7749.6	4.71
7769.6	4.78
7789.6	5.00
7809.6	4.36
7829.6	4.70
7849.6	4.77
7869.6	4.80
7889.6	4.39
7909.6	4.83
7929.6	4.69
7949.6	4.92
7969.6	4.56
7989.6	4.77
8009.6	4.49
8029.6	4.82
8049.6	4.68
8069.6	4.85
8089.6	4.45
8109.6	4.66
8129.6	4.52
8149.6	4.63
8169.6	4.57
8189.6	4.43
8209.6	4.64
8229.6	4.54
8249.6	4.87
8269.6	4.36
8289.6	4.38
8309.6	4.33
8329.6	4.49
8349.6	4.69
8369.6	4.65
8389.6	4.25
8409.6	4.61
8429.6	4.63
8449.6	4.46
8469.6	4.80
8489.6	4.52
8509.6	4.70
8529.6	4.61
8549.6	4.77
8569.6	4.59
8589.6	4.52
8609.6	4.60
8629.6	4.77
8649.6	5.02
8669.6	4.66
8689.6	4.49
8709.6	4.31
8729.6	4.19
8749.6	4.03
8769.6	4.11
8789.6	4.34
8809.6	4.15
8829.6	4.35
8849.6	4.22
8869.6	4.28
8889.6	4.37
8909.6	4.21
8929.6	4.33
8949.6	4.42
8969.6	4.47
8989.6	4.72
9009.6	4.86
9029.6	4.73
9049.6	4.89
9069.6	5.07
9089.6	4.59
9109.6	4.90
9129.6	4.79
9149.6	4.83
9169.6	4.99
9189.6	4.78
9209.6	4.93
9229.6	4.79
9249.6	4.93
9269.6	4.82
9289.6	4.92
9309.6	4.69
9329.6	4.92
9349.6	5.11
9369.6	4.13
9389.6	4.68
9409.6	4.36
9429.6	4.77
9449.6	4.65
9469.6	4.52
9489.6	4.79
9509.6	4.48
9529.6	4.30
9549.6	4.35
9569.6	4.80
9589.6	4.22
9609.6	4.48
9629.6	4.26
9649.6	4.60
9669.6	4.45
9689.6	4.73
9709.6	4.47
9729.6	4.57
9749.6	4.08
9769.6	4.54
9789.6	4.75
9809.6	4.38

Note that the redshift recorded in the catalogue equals 0.227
